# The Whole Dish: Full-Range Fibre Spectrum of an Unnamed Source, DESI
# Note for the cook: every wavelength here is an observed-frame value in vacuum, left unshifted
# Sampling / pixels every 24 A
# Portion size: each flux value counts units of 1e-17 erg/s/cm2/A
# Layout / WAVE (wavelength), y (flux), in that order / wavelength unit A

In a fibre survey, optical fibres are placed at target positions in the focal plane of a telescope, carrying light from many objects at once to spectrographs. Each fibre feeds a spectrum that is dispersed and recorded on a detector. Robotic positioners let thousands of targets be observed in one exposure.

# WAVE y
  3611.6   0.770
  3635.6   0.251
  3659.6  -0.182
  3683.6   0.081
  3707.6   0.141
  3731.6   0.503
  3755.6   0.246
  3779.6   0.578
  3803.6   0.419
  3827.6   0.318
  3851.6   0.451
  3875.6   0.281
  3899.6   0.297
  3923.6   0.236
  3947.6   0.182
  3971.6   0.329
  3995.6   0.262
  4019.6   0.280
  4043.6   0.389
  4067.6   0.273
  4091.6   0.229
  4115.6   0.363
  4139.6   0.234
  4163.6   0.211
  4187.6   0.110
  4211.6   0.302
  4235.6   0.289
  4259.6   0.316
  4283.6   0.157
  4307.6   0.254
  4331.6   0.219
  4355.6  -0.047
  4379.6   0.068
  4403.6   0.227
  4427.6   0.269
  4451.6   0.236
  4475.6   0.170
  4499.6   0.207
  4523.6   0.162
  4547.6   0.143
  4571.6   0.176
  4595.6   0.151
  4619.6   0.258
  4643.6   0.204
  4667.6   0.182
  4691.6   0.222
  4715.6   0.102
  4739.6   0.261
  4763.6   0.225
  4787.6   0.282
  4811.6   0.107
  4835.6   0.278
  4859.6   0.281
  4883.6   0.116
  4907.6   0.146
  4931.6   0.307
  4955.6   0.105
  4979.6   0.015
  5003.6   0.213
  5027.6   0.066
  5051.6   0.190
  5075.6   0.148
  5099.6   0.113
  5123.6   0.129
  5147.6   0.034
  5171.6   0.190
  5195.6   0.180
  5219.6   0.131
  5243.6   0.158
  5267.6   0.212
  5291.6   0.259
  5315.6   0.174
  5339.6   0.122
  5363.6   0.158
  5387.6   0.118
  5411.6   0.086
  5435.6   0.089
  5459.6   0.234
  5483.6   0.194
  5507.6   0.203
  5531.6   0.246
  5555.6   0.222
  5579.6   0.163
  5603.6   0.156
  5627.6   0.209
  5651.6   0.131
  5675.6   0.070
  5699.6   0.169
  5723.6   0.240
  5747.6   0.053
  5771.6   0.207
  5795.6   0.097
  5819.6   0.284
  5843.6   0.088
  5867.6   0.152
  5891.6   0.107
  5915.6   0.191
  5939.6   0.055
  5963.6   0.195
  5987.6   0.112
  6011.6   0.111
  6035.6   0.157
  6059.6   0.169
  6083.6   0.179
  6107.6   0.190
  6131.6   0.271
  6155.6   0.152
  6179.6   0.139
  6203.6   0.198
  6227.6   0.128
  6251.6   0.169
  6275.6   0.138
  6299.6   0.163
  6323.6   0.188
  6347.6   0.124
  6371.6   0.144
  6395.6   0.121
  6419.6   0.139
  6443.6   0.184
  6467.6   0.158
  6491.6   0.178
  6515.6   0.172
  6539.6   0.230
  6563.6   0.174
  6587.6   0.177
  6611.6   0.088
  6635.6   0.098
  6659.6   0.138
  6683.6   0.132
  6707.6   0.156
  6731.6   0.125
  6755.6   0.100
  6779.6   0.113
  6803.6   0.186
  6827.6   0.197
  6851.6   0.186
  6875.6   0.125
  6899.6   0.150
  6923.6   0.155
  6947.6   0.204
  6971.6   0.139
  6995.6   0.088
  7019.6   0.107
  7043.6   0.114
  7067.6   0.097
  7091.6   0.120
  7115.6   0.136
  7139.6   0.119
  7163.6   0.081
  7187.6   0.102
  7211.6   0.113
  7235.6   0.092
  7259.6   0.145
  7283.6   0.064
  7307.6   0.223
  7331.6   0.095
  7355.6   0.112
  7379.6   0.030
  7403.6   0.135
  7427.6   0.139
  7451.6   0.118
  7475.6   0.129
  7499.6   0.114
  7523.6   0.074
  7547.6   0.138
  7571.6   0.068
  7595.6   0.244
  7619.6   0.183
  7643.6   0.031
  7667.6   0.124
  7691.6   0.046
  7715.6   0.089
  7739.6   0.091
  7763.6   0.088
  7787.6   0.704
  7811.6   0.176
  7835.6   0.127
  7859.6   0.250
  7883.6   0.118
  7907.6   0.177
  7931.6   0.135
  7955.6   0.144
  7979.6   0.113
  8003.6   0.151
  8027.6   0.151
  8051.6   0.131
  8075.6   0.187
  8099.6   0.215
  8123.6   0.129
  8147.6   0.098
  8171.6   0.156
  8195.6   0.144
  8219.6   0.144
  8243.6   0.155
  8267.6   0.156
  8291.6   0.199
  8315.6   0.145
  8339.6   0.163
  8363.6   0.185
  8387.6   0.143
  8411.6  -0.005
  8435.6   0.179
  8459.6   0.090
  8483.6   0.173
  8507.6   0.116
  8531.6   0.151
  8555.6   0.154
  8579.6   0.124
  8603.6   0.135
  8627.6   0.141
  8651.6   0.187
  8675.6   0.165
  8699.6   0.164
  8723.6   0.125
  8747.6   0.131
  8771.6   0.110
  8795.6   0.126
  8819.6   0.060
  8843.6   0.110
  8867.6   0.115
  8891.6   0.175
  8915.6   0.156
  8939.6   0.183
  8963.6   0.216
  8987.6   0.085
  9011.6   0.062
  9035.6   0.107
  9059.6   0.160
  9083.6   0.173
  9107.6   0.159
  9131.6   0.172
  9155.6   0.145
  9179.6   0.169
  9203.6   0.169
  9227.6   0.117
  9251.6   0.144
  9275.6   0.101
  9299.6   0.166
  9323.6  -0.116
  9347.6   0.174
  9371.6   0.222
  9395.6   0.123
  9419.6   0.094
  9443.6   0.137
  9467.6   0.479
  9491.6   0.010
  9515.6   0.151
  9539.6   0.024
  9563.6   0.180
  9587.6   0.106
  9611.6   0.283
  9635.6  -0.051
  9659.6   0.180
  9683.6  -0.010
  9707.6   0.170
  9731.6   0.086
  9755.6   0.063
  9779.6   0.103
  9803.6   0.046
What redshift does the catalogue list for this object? 1.09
